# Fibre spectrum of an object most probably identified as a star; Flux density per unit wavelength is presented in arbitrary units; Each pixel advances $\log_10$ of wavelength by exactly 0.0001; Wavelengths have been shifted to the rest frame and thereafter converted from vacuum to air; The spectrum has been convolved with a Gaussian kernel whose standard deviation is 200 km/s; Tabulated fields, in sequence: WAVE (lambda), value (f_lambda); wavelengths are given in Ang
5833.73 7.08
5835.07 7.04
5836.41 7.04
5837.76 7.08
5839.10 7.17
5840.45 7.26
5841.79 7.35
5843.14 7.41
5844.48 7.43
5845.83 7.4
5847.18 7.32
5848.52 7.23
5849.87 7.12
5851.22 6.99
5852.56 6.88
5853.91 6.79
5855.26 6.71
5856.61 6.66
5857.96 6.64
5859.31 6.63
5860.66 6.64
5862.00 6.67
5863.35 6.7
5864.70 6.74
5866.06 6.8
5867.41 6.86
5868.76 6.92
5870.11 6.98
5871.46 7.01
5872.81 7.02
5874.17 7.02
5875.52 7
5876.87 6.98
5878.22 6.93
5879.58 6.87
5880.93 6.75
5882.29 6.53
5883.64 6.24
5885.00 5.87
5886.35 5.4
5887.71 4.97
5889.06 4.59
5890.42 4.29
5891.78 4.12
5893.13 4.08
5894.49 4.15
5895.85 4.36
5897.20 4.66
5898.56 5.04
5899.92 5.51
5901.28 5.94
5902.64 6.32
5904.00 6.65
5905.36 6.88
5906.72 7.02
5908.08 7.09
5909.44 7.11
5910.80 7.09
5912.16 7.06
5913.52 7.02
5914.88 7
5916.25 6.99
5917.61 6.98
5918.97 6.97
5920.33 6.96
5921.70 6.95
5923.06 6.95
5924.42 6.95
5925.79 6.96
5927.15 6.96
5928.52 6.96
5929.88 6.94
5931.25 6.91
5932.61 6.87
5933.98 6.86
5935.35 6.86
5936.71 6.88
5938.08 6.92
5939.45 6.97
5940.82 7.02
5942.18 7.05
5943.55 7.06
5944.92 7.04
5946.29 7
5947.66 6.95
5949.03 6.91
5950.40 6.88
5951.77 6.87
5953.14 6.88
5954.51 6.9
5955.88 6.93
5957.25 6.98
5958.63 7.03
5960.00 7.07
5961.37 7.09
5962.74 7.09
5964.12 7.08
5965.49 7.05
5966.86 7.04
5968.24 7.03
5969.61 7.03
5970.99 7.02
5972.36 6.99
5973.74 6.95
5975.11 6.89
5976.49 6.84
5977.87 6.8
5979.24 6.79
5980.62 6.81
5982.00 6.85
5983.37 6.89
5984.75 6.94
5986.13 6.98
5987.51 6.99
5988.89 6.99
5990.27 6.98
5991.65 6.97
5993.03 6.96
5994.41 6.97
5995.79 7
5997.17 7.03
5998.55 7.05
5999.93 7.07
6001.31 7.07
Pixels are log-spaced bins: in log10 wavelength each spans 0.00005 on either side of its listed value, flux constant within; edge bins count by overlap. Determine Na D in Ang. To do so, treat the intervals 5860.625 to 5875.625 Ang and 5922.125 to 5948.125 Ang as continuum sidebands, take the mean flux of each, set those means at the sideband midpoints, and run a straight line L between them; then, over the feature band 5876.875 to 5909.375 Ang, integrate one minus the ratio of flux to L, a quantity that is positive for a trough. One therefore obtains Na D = 5.6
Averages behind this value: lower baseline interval 6.87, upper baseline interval 6.95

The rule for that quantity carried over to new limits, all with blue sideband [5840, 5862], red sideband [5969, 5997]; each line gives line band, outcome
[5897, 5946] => 1.32 Ang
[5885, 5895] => 3.41 Ang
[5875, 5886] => 0.62 Ang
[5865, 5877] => 0.10 Ang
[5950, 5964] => -0.06 Ang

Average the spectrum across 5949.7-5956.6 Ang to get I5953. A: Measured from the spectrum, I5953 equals 6.9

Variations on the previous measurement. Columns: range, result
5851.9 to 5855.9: 6.79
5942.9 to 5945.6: 7.05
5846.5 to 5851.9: 7.17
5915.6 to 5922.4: 6.98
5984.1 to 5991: 6.97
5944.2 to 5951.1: 6.95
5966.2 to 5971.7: 7.03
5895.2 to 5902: 5.11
